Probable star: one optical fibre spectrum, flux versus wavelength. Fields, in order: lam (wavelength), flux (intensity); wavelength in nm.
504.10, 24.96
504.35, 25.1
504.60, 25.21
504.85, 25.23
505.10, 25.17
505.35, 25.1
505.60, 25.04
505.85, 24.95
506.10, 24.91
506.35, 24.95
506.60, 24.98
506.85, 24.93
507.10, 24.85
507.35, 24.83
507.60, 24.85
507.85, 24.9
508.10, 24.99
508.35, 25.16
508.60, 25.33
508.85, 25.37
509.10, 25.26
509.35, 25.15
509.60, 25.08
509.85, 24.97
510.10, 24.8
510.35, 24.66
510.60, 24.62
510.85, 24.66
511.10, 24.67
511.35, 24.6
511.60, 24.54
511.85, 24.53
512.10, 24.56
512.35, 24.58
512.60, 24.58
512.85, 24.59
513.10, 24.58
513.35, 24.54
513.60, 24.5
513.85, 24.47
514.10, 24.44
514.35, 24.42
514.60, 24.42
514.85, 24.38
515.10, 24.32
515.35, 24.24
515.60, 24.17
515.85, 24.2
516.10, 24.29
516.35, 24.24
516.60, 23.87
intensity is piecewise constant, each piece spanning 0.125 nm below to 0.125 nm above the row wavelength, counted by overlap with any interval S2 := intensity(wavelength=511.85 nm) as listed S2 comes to 24.53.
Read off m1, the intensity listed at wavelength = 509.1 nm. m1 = 25.26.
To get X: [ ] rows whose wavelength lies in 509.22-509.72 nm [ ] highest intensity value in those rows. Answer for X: 25.15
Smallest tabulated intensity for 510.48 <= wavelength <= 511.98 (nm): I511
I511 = 24.53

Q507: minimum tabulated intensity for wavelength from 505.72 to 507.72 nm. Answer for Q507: 24.83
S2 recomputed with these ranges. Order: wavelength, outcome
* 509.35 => 25.15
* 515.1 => 24.32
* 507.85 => 24.9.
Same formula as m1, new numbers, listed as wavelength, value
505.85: 24.95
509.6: 25.08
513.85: 24.47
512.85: 24.59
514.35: 24.42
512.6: 24.58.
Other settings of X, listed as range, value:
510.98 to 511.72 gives 24.67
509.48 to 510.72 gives 25.08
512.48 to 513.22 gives 24.59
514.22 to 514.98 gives 24.42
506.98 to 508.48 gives 25.16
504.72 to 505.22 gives 25.23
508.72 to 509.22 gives 25.37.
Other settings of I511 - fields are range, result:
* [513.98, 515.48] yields 24.24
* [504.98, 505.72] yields 25.04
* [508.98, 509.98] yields 24.97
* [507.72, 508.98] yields 24.9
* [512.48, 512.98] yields 24.58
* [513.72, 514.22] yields 24.44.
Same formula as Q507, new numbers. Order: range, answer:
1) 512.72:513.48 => 24.54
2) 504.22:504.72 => 25.1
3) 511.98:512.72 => 24.56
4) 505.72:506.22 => 24.91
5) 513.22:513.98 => 24.47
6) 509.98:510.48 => 24.66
